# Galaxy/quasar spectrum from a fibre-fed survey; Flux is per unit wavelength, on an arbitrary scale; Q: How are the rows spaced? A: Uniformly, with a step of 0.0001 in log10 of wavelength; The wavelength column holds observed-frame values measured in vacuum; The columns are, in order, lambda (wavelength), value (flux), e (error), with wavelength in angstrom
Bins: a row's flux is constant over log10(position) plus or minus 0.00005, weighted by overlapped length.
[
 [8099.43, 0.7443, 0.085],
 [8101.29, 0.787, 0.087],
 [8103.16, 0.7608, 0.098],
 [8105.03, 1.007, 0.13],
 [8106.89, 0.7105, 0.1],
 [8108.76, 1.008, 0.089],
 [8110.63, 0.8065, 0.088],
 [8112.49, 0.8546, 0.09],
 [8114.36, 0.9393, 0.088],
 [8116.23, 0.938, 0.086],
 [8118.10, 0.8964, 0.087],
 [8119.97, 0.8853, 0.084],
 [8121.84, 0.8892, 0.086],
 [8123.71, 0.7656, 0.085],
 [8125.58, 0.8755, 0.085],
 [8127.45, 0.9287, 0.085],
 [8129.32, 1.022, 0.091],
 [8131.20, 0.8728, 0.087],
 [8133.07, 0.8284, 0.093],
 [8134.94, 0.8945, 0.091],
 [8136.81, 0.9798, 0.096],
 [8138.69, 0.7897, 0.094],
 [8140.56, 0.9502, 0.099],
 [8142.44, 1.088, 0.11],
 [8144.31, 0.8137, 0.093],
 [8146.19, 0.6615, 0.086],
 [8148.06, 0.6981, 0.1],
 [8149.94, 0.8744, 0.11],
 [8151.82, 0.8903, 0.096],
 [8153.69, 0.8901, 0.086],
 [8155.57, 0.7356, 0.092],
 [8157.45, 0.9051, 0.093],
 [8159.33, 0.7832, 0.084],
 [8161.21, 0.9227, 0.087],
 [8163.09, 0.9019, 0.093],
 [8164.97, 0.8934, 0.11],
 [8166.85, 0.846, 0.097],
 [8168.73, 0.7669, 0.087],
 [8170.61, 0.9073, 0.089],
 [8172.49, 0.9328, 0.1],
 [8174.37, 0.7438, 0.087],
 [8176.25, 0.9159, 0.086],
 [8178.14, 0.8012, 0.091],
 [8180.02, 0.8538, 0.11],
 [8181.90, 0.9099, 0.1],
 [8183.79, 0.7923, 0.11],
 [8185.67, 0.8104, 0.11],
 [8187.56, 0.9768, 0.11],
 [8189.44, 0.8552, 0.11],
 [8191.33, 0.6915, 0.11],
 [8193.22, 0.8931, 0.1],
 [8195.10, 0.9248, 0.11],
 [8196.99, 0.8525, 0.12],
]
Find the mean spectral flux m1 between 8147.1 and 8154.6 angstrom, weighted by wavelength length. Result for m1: 0.838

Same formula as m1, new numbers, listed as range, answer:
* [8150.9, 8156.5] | 0.839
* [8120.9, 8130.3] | 0.896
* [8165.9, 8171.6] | 0.842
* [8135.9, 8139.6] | 0.883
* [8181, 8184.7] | 0.85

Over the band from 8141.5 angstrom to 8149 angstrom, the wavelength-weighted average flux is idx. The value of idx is 0.816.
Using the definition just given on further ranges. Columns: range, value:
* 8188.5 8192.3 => 0.773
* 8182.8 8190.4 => 0.858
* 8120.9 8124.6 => 0.828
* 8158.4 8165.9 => 0.875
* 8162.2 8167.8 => 0.88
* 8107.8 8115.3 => 0.901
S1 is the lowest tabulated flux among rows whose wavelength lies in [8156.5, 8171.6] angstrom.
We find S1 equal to 0.7669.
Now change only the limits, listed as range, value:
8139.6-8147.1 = 0.6615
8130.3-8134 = 0.8284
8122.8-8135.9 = 0.7656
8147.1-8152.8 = 0.6981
